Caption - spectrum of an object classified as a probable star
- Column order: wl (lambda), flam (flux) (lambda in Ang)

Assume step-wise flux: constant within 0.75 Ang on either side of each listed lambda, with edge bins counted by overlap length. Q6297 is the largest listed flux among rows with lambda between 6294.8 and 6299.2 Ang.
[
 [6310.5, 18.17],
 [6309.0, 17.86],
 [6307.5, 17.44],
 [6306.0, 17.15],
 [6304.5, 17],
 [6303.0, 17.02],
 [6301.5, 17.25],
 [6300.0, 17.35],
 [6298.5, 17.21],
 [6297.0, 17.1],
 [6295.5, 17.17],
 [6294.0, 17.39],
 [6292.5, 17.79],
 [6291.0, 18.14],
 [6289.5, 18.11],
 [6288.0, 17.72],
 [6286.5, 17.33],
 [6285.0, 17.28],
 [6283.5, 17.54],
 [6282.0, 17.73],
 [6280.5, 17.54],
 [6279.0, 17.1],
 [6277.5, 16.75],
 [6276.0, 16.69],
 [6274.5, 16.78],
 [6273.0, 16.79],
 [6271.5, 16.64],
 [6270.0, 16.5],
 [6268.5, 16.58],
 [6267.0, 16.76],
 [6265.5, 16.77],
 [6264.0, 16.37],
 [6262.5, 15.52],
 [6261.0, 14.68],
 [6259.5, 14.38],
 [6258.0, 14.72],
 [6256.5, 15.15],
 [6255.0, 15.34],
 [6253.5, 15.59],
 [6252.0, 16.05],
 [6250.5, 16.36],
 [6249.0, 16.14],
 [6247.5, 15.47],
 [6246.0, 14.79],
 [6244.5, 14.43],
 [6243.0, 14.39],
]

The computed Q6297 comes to 17.21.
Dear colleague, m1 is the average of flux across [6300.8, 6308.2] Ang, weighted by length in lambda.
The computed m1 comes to 17.2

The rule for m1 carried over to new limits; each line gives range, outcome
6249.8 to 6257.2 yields 15.7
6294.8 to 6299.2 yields 17.2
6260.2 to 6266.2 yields 15.8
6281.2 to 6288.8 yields 17.5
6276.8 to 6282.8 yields 17.3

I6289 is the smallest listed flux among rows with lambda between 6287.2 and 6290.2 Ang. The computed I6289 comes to 17.72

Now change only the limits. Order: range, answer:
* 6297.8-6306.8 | 17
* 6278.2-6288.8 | 17.1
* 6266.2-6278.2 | 16.5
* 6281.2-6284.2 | 17.54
